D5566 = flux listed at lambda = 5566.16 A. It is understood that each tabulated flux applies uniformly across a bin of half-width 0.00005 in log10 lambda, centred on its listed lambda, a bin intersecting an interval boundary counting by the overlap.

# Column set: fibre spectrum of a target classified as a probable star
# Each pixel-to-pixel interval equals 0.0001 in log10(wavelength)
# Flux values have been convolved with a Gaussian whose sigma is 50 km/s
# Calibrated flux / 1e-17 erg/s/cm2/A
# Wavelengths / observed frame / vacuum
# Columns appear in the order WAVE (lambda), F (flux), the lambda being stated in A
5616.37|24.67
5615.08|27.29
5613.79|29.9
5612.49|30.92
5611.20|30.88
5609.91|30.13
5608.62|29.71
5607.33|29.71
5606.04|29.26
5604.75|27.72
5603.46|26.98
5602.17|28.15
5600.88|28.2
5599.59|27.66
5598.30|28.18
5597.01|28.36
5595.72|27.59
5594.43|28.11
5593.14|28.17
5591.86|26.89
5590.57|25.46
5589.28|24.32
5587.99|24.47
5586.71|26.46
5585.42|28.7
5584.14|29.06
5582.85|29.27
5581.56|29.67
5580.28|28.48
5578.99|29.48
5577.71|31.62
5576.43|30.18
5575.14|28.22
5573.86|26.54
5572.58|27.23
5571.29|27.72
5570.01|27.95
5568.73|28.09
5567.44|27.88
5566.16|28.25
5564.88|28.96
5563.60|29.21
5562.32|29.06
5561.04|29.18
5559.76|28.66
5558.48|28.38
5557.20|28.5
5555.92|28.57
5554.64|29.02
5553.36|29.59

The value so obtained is 28.25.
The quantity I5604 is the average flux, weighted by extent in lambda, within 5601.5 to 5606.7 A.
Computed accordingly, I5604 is 28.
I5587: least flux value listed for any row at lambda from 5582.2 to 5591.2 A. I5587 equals 24.32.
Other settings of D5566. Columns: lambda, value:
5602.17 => 28.15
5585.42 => 28.7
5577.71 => 31.62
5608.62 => 29.71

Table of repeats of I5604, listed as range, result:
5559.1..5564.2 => 29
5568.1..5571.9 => 28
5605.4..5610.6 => 29.7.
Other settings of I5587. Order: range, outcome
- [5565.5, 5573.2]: 27.23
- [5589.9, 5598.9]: 25.46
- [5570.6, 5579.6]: 26.54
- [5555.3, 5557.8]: 28.5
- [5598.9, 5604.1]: 26.98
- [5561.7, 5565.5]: 28.96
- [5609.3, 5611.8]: 30.13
